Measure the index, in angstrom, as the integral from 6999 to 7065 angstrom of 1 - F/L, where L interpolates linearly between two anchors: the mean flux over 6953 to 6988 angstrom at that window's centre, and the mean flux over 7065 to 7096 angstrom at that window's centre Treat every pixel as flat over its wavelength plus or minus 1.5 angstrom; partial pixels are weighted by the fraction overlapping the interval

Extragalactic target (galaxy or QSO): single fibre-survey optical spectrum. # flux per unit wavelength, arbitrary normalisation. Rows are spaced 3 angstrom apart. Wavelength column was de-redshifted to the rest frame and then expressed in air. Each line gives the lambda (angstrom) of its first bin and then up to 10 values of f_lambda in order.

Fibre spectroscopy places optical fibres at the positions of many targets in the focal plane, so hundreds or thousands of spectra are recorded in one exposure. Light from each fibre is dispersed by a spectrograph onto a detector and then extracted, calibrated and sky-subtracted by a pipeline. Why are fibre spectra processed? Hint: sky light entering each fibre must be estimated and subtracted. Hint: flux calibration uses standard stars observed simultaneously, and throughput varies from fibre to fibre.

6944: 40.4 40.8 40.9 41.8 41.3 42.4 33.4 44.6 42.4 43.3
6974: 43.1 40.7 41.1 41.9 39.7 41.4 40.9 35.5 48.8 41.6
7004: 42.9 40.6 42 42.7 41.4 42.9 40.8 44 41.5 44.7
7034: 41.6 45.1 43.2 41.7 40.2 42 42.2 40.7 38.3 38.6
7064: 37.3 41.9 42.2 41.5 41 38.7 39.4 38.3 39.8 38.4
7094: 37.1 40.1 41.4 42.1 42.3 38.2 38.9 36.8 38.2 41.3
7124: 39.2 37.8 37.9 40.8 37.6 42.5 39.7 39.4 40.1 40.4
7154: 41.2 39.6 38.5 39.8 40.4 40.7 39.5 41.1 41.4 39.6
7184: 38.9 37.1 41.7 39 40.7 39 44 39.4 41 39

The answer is -2.1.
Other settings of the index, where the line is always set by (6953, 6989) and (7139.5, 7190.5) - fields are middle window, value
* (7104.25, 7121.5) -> 0.5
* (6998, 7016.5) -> -0.6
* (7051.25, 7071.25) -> 0.3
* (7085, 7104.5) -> 0.4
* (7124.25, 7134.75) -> 0.4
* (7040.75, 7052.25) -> -0.2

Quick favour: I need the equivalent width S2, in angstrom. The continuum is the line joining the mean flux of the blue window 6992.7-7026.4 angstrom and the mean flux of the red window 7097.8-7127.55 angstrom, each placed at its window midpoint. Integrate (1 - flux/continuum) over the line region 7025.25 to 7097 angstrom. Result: 0.31 angstrom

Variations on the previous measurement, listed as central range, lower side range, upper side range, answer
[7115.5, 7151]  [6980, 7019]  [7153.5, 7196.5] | 0.8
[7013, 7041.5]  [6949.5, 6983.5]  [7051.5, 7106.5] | -1.5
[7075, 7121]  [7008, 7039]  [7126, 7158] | 1.6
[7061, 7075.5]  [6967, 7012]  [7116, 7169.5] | 0.1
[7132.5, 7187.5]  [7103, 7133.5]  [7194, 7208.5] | 0.1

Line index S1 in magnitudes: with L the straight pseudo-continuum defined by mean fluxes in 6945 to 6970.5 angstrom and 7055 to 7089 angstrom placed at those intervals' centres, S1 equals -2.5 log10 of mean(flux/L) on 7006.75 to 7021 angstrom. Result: -0.04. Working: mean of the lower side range 41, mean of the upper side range 39.8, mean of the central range 42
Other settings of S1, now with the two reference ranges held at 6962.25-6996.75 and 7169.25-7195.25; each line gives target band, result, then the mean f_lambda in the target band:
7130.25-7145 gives 0.01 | 39.9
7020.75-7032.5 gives -0.05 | 42.8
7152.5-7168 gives 0.00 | 39.9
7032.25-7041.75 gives -0.07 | 43.3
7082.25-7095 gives 0.05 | 38.5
